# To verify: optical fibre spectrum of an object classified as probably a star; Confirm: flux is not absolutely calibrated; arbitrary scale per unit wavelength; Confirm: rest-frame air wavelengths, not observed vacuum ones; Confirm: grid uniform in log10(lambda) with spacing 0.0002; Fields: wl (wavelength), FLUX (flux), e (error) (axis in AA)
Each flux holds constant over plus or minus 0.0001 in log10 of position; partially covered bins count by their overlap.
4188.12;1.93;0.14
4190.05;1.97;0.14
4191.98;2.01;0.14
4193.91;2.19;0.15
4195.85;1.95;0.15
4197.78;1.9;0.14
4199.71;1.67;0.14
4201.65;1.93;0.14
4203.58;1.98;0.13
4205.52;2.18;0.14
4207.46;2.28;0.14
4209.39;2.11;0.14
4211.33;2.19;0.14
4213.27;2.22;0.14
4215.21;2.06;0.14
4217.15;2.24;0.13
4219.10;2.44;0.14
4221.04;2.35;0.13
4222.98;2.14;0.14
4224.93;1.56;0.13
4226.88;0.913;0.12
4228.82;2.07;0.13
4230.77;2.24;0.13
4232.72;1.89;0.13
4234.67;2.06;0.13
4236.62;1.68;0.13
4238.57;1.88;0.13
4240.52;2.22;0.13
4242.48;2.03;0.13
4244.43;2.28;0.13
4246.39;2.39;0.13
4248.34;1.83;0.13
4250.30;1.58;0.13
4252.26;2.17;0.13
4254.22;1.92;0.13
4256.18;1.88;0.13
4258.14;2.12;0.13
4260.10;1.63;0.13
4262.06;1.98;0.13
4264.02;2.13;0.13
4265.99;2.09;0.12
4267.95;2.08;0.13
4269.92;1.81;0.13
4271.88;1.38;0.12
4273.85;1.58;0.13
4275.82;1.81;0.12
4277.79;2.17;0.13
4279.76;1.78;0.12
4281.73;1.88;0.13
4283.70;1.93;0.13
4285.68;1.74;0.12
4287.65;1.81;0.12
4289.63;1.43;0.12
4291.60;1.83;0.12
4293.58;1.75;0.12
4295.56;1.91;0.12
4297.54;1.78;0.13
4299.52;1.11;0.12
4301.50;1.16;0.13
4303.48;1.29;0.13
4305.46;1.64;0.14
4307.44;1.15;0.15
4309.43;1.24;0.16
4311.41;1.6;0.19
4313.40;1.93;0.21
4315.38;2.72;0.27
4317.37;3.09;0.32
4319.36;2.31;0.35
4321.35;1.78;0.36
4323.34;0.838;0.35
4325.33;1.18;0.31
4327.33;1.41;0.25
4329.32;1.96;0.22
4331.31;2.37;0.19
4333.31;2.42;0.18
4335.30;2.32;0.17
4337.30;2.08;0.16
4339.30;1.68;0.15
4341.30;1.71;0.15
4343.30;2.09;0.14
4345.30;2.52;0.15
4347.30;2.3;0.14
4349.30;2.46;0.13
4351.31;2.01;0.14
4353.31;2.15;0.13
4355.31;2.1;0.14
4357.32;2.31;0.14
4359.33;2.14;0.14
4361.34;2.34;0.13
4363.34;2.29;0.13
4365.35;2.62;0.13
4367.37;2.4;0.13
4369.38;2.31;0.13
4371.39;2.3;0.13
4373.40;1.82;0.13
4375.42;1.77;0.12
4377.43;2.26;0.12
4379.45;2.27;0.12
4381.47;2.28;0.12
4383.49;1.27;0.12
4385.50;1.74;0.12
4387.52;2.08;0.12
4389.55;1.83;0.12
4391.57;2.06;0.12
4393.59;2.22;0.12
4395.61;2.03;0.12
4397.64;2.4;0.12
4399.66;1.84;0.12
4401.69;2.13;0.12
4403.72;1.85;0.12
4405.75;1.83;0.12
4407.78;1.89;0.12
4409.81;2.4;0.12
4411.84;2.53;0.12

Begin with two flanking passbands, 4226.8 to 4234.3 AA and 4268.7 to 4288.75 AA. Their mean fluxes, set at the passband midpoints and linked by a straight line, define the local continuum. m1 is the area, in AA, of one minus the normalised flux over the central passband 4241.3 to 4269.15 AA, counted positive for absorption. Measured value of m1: -2.44 AA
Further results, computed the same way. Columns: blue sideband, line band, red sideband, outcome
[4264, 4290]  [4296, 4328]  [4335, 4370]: 5.74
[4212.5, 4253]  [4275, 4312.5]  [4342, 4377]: 8.53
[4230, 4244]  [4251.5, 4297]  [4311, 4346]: 3.33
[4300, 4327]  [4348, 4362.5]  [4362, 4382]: -1.04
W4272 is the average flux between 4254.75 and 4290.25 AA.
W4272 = 1.85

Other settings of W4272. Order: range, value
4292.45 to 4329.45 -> 1.67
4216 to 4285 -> 1.95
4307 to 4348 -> 1.95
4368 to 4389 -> 2.01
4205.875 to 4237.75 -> 2.03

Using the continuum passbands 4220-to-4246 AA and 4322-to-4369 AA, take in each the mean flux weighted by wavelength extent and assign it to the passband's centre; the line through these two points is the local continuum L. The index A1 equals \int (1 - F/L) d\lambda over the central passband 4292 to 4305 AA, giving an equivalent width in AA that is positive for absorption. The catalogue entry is 3.2 AA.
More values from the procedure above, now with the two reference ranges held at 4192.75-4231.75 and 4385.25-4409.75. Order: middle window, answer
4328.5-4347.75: -1.2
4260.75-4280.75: 1.5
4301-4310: 3.2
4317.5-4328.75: 2.1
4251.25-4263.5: 0.4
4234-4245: 0.1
